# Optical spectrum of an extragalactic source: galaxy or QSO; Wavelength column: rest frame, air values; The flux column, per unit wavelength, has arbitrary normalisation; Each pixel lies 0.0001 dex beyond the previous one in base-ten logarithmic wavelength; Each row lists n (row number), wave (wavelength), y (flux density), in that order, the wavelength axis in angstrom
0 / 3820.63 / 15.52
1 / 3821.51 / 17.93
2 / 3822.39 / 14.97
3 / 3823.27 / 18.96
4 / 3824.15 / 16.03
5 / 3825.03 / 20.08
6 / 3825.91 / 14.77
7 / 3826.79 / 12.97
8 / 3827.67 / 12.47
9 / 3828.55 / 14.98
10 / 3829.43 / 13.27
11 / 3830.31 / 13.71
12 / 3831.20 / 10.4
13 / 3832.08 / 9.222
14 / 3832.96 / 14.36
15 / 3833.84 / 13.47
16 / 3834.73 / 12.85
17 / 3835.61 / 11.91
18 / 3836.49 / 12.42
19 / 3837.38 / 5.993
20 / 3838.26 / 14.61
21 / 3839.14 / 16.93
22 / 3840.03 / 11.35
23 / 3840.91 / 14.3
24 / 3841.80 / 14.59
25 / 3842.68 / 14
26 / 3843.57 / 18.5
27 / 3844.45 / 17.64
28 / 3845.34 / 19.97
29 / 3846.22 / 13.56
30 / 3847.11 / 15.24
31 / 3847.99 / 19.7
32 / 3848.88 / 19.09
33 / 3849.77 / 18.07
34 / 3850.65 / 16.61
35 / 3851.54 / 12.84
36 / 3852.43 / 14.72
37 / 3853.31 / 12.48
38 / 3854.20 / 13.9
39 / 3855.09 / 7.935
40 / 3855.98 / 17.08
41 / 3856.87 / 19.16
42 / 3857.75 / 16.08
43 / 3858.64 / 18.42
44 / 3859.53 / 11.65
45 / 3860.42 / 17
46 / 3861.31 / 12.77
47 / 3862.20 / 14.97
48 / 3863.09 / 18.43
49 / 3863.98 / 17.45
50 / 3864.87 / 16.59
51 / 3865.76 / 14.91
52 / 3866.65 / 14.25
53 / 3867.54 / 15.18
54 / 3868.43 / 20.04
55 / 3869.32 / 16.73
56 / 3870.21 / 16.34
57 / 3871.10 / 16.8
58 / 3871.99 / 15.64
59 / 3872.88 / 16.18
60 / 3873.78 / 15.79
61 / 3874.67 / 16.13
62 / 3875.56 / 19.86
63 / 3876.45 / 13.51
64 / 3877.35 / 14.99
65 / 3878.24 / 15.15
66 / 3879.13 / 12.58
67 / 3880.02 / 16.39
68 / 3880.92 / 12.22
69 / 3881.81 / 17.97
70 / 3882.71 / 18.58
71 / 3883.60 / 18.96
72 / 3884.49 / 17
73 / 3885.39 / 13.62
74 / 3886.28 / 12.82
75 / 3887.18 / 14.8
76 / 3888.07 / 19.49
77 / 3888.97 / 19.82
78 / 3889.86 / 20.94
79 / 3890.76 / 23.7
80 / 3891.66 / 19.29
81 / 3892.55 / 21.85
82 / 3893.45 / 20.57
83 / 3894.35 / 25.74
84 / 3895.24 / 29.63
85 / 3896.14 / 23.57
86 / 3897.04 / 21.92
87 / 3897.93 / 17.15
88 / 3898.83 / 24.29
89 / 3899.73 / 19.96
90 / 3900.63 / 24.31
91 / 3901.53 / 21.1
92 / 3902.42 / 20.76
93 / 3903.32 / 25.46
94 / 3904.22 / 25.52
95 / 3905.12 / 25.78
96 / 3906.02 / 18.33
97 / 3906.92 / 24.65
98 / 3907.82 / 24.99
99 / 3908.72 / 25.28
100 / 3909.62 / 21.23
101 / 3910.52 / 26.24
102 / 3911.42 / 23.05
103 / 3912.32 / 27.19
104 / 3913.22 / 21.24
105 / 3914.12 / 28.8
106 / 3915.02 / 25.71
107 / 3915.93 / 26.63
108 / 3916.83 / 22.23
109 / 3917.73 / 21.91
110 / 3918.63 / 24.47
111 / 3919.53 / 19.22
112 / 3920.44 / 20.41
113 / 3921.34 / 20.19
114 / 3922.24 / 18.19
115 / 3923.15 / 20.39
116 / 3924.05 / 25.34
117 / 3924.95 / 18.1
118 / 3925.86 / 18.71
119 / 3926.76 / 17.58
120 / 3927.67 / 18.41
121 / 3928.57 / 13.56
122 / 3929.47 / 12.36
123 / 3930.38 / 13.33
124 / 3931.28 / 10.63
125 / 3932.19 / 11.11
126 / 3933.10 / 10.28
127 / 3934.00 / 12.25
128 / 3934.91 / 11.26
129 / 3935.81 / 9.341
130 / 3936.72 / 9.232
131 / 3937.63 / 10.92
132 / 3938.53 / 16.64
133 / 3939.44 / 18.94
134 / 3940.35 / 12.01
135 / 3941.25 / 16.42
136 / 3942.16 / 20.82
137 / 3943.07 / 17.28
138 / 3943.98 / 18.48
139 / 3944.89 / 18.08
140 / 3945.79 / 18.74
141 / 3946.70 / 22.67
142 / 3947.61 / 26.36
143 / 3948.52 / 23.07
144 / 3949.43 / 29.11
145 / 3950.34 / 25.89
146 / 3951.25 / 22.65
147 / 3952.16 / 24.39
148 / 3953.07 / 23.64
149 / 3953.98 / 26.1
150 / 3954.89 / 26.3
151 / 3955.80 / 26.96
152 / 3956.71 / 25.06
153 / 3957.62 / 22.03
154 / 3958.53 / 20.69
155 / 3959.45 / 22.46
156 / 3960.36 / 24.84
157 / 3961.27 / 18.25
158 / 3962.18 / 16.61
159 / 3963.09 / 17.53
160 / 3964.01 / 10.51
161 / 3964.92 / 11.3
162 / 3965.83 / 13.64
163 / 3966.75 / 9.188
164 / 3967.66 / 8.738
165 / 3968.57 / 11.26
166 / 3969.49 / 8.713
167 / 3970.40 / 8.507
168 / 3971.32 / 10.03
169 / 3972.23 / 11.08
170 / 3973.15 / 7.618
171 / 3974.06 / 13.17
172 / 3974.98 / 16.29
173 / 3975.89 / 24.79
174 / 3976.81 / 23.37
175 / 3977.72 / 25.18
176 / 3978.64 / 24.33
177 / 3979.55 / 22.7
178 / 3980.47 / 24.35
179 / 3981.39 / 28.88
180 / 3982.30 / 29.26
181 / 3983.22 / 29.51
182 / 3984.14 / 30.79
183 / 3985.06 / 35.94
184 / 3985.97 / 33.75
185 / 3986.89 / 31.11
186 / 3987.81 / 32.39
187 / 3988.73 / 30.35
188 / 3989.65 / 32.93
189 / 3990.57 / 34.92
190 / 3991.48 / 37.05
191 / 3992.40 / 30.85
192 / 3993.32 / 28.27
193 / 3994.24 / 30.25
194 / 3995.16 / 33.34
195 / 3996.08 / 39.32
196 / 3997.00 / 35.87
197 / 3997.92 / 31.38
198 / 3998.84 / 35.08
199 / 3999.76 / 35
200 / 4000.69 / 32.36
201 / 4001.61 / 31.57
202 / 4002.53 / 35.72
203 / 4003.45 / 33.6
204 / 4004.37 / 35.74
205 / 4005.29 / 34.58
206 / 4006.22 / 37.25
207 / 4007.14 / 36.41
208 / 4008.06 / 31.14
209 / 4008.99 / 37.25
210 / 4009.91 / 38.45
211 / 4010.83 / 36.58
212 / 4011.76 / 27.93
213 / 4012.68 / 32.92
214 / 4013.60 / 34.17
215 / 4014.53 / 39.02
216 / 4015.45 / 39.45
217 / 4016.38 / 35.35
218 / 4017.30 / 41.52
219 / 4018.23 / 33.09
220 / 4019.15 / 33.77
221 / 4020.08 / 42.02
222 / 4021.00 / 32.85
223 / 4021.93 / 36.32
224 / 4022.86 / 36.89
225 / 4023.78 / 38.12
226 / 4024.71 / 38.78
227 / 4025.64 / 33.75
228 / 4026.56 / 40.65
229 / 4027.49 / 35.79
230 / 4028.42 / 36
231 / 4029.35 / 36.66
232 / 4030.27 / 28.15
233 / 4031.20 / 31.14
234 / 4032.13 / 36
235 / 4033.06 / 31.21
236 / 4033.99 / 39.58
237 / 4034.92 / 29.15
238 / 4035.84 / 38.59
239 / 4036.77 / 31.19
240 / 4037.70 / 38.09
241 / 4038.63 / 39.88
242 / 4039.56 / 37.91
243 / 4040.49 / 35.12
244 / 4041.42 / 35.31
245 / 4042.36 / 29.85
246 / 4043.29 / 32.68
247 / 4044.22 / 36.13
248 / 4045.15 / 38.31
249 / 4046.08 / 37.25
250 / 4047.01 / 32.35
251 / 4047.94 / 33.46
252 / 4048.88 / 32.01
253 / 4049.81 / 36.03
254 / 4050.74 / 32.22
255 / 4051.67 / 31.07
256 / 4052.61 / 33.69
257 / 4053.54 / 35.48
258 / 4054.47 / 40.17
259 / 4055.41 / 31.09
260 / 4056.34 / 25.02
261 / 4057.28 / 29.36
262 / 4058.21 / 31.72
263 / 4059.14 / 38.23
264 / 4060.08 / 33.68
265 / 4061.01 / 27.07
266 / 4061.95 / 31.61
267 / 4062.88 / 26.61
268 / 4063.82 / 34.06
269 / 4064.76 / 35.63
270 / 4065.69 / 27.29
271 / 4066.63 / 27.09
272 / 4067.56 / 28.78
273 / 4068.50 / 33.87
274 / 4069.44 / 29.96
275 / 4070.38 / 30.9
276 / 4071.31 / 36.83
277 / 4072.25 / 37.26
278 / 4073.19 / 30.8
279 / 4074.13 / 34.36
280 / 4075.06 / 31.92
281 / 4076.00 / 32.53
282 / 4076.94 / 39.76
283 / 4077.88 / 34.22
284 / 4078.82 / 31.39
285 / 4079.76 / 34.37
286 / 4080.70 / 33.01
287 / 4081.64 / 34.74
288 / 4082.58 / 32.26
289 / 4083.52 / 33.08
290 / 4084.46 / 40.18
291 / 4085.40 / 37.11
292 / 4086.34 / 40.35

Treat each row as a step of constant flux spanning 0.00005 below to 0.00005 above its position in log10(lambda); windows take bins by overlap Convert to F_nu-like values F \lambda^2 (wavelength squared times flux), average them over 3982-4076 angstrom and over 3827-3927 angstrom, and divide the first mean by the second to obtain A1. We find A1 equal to 2.0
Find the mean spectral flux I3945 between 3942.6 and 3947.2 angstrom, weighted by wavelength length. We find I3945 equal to 19.1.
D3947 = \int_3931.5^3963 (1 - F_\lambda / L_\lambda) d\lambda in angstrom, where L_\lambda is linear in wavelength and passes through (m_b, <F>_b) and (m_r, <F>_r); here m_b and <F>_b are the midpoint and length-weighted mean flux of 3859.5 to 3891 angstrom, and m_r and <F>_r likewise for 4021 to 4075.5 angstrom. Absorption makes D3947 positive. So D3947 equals 5.93 angstrom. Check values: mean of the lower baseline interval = 16.4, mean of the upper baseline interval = 33.7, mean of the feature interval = 19.3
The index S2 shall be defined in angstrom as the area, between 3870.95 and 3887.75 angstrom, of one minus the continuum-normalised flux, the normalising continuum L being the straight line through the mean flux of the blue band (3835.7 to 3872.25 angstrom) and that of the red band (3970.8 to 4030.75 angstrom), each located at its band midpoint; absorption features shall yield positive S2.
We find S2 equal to 2.3 angstrom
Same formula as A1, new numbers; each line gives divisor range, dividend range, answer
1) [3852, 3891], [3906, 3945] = 1.19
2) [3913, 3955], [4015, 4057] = 1.93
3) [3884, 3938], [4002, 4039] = 1.90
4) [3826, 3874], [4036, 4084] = 2.48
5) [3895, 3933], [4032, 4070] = 1.68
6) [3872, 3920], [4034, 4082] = 1.75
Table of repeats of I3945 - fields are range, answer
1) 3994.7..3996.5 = 36.3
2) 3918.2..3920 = 21.7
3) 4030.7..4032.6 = 33.4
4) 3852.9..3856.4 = 12.8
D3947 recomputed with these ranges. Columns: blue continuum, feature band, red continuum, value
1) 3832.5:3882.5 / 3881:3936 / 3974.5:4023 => 3.09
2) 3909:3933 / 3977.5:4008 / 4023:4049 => -2.69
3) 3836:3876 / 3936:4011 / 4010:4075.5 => 8.52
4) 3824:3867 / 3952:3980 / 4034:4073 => 8.32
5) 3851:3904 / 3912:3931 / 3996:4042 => 2.06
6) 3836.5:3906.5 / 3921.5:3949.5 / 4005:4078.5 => 8.40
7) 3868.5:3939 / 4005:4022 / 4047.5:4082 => -4.51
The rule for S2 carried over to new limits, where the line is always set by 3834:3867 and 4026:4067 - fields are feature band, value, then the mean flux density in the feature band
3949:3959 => 0.03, 24.8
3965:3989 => 5.77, 20.7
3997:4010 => -2.22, 34.6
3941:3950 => 1.06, 21.3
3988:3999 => -1.77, 33.2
